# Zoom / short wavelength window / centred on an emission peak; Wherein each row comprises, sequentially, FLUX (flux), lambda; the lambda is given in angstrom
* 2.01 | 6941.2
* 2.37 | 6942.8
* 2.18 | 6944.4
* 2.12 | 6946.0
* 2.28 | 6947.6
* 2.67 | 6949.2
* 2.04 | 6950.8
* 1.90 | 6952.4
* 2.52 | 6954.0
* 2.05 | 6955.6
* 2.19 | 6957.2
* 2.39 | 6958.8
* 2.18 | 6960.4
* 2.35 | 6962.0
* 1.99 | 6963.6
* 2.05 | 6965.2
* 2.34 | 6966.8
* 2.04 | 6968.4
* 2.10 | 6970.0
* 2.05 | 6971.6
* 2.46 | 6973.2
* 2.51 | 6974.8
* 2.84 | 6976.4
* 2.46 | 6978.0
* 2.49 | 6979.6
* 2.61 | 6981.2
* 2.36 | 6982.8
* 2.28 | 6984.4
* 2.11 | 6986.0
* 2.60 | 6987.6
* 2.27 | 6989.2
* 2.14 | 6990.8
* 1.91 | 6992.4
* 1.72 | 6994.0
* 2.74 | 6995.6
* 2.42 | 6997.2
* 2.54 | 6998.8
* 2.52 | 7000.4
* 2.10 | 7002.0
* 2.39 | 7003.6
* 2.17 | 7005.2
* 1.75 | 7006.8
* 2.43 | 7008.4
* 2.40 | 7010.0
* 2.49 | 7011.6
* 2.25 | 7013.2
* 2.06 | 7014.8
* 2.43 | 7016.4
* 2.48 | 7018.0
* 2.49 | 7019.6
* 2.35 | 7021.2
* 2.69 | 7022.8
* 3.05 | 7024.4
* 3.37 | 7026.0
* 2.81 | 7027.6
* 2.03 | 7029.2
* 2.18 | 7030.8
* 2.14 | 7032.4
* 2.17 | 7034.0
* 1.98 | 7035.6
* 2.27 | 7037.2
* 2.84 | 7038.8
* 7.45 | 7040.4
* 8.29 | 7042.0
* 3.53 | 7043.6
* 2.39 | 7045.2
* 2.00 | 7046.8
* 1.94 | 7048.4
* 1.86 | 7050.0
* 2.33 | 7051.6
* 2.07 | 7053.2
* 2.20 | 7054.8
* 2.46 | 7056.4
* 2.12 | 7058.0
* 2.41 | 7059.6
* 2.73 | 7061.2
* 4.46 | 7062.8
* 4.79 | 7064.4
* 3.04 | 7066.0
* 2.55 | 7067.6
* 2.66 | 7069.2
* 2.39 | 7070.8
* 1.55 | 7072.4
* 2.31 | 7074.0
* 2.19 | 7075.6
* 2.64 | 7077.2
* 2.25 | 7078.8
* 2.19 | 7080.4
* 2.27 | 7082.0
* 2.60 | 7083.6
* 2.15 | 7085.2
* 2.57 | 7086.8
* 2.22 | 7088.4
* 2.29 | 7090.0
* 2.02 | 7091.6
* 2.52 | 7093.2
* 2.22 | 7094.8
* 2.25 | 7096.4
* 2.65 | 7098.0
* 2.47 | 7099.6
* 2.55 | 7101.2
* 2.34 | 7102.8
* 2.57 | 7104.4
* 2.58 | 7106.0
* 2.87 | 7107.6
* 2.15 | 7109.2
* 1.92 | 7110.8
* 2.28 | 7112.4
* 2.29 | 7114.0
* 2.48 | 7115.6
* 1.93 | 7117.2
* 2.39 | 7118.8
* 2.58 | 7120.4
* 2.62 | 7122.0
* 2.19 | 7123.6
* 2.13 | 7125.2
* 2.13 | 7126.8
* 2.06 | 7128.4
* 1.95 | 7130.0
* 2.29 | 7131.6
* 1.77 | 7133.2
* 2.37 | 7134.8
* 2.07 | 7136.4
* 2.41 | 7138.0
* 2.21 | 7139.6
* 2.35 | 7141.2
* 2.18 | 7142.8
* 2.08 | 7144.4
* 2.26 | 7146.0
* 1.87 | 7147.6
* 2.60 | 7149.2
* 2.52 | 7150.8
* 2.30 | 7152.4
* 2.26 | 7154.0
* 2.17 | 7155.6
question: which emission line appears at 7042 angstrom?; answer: H-alpha 6563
